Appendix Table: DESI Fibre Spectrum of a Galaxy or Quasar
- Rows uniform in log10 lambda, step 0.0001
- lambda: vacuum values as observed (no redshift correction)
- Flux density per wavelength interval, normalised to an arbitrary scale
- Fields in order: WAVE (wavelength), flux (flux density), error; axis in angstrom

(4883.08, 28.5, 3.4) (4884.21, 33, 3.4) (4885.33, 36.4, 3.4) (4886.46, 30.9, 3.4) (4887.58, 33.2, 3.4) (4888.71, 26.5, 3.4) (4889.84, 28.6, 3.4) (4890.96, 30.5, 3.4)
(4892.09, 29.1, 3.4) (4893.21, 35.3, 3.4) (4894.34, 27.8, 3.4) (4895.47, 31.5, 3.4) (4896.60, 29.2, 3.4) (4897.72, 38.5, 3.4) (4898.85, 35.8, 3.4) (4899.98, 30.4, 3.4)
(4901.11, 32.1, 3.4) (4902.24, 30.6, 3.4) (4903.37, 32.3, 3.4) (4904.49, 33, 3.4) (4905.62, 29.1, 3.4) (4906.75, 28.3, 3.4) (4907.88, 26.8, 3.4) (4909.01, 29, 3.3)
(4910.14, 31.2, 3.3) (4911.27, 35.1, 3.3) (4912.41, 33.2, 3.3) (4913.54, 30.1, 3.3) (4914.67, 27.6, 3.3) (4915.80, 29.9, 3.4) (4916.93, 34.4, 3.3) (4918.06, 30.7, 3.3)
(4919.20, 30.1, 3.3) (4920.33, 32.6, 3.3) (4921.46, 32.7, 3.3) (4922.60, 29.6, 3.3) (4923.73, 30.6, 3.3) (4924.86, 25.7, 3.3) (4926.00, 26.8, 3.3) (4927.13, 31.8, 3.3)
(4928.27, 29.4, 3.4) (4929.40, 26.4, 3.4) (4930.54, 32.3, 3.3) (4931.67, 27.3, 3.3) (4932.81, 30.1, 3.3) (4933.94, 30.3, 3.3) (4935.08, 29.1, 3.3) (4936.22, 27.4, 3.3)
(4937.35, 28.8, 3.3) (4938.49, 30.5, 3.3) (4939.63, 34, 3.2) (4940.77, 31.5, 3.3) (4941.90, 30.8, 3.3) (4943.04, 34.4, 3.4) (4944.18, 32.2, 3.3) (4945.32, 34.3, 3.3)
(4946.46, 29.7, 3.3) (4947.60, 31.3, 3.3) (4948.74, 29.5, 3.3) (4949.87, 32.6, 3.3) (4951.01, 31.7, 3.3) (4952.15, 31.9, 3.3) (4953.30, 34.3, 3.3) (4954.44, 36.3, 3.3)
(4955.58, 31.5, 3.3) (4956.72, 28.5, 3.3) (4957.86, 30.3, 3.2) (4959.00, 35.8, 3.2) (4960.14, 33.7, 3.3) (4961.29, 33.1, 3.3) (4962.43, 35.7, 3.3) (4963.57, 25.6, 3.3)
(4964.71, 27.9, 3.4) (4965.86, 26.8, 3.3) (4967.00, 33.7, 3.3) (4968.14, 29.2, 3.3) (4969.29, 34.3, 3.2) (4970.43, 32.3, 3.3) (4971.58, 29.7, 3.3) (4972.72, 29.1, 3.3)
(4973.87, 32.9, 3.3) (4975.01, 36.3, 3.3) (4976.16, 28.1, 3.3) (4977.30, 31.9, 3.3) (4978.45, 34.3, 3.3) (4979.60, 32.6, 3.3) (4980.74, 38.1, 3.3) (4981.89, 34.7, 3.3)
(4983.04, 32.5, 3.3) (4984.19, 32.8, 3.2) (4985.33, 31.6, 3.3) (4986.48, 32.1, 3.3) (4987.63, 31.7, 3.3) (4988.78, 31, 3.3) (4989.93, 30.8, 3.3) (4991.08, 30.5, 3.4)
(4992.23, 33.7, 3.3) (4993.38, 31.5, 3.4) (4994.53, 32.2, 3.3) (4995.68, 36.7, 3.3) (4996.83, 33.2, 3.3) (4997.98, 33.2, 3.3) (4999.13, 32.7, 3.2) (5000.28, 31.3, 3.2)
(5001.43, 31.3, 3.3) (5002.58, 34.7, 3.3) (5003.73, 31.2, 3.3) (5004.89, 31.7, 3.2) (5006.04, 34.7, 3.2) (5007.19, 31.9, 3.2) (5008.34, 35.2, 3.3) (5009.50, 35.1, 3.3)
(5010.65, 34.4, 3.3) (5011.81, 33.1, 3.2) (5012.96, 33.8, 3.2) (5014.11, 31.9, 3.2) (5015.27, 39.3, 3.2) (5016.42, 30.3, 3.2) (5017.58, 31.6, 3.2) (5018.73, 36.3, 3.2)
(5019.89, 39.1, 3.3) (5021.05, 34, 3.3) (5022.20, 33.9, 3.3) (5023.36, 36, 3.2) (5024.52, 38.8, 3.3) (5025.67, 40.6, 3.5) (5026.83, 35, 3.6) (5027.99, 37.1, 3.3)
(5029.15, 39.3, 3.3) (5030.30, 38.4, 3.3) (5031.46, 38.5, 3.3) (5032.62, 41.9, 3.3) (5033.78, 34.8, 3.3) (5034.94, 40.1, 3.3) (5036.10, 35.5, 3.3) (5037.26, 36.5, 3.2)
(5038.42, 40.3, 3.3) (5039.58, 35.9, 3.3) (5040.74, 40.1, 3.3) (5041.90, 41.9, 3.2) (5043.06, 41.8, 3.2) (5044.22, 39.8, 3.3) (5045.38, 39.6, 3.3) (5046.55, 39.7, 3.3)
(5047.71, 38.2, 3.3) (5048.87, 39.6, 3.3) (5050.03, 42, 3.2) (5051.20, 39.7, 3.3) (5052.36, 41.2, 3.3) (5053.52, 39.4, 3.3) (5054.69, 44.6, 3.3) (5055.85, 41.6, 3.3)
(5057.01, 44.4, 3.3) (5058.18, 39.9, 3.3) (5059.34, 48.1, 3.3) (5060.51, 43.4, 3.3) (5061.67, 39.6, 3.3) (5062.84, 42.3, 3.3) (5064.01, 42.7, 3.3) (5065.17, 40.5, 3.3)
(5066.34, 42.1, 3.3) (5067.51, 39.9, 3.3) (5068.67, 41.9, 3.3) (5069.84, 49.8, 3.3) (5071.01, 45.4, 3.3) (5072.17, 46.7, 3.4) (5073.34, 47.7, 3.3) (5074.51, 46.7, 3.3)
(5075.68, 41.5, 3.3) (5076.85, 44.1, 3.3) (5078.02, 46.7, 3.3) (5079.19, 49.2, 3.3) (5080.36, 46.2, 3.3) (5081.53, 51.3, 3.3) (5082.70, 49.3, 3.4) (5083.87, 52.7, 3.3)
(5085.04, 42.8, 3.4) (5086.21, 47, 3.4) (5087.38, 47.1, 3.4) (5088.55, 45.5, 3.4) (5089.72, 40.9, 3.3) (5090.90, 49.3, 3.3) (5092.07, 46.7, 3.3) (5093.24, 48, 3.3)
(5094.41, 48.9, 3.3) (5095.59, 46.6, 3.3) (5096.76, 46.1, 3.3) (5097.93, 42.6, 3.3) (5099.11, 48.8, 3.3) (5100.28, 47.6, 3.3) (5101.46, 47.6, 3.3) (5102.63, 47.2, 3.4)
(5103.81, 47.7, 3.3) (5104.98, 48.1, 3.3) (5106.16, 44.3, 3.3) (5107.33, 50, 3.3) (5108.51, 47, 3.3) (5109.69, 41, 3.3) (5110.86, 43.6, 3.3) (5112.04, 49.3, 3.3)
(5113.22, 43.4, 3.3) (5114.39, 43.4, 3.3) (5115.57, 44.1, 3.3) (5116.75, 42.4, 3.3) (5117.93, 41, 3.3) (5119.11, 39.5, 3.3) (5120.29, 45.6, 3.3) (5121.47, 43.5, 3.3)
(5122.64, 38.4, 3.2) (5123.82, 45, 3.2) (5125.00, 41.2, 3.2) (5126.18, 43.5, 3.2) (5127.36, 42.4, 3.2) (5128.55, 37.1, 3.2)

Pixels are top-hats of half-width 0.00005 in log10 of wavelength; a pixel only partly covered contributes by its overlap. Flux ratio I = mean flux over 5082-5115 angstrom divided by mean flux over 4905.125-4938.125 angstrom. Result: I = 1.6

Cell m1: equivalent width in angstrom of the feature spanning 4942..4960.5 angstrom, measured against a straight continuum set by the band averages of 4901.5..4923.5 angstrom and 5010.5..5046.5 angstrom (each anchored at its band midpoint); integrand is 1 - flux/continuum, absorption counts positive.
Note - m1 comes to 0.4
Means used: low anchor 30.9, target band 32.3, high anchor 37.2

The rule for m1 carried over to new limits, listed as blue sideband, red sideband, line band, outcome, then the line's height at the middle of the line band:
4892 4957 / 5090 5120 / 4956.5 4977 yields 1.8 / 34.4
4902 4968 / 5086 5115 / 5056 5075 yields -0.3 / 43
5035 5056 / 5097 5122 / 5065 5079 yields -0.9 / 42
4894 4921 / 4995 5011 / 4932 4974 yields 1.2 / 32.3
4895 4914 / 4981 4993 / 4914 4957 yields 1.4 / 31.8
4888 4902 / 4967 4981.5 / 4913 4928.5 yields 0.7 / 31.7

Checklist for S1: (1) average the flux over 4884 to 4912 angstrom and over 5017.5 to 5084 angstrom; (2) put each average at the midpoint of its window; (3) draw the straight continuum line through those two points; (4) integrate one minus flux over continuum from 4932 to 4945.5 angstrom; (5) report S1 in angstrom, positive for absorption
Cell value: 1.2 angstrom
